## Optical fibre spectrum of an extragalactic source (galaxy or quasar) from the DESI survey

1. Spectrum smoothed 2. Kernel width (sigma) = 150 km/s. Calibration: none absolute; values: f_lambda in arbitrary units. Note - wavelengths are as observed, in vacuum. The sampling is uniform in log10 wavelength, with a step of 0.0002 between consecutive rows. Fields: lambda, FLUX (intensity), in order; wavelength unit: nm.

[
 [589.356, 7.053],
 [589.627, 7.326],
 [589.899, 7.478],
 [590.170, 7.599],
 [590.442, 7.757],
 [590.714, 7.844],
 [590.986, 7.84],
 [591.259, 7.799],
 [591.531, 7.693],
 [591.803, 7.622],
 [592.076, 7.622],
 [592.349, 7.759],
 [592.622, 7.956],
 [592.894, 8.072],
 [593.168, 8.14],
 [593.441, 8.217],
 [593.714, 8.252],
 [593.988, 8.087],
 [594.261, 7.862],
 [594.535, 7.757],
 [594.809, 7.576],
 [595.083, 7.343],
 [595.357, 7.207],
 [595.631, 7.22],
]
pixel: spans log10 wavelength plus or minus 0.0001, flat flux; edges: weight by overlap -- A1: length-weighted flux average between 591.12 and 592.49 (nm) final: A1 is 7.7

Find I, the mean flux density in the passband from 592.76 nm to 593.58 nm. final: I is 8.14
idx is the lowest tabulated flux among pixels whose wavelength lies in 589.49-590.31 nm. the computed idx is 7.326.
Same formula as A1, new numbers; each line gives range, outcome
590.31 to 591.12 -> 7.81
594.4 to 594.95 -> 7.66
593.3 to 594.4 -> 8.11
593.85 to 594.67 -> 7.9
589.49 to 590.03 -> 7.4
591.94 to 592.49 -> 7.69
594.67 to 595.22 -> 7.46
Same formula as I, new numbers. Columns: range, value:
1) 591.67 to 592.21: 7.62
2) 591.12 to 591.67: 7.75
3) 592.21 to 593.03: 7.93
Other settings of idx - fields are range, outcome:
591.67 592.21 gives 7.622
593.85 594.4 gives 7.862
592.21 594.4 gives 7.759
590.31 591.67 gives 7.693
